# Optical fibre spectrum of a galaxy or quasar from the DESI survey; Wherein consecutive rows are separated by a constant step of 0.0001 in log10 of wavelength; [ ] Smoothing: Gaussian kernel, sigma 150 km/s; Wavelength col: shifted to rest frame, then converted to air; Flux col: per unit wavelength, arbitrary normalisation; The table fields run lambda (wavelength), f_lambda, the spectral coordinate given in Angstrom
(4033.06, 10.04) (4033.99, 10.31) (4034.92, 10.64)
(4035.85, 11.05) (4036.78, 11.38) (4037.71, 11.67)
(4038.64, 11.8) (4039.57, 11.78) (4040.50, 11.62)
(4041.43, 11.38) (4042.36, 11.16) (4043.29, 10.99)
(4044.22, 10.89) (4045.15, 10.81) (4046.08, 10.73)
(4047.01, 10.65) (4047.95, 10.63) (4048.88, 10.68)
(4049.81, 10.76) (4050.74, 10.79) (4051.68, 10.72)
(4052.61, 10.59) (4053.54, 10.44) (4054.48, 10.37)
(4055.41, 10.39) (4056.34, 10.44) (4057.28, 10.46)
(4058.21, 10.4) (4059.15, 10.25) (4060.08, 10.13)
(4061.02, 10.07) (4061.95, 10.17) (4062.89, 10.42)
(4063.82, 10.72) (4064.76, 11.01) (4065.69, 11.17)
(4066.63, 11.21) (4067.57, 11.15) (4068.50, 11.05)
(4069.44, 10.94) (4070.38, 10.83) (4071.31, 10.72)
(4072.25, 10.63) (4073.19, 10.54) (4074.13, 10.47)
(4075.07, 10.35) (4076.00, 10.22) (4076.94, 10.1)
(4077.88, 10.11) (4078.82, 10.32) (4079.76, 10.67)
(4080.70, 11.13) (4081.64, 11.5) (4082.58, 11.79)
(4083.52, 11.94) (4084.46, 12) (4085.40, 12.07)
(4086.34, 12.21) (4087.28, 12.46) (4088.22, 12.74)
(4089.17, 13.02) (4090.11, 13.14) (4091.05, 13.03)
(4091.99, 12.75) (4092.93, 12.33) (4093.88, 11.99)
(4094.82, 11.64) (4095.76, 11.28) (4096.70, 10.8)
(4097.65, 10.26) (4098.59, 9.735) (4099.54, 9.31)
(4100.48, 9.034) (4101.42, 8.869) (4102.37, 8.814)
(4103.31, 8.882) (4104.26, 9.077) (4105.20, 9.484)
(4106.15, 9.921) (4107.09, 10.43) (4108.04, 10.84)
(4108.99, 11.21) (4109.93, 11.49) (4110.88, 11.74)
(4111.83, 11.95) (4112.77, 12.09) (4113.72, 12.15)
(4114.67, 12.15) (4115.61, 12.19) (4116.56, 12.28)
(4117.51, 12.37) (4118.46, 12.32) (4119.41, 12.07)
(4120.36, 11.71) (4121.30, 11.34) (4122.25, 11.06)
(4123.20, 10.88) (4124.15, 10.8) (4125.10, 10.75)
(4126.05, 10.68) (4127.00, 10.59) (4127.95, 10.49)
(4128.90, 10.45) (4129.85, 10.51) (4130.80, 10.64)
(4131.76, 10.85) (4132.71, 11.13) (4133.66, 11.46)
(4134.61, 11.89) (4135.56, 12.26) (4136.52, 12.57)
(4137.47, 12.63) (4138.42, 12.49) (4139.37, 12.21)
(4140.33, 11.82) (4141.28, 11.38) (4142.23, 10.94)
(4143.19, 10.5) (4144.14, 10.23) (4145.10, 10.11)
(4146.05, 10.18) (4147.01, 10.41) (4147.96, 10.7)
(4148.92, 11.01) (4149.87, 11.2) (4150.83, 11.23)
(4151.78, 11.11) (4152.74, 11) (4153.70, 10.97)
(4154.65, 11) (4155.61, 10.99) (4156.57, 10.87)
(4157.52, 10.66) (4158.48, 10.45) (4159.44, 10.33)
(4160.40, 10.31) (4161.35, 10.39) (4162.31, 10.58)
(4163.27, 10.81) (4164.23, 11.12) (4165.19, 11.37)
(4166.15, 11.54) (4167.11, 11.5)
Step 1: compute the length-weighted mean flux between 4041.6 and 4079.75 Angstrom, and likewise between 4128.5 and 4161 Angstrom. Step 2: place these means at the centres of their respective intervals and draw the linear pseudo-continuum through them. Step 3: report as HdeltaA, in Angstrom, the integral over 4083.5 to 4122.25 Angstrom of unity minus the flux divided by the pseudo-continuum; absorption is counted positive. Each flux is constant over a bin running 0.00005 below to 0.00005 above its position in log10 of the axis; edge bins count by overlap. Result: -1.7 Angstrom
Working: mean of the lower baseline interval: 10.6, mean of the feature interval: 11.3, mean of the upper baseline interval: 11.1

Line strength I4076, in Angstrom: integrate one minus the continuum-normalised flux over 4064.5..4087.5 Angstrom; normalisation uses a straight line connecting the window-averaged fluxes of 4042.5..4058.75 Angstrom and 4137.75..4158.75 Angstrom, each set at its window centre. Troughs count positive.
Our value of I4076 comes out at -0.7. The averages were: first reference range 10.6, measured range 11.1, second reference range 11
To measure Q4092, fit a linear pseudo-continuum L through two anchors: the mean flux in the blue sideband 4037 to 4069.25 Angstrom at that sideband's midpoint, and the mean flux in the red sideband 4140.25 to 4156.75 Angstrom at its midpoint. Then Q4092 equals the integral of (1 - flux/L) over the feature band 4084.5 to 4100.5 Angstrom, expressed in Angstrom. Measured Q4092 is -1.3 Angstrom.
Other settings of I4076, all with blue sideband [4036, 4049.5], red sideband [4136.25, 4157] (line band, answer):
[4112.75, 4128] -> -0.5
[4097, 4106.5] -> 1.5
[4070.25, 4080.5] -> 0.6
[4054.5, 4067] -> 0.7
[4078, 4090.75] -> -0.8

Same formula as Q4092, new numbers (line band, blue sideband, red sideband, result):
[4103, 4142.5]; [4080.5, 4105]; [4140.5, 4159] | -1.12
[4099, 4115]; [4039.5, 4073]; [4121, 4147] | 0.83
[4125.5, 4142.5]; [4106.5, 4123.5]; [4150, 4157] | -0.06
